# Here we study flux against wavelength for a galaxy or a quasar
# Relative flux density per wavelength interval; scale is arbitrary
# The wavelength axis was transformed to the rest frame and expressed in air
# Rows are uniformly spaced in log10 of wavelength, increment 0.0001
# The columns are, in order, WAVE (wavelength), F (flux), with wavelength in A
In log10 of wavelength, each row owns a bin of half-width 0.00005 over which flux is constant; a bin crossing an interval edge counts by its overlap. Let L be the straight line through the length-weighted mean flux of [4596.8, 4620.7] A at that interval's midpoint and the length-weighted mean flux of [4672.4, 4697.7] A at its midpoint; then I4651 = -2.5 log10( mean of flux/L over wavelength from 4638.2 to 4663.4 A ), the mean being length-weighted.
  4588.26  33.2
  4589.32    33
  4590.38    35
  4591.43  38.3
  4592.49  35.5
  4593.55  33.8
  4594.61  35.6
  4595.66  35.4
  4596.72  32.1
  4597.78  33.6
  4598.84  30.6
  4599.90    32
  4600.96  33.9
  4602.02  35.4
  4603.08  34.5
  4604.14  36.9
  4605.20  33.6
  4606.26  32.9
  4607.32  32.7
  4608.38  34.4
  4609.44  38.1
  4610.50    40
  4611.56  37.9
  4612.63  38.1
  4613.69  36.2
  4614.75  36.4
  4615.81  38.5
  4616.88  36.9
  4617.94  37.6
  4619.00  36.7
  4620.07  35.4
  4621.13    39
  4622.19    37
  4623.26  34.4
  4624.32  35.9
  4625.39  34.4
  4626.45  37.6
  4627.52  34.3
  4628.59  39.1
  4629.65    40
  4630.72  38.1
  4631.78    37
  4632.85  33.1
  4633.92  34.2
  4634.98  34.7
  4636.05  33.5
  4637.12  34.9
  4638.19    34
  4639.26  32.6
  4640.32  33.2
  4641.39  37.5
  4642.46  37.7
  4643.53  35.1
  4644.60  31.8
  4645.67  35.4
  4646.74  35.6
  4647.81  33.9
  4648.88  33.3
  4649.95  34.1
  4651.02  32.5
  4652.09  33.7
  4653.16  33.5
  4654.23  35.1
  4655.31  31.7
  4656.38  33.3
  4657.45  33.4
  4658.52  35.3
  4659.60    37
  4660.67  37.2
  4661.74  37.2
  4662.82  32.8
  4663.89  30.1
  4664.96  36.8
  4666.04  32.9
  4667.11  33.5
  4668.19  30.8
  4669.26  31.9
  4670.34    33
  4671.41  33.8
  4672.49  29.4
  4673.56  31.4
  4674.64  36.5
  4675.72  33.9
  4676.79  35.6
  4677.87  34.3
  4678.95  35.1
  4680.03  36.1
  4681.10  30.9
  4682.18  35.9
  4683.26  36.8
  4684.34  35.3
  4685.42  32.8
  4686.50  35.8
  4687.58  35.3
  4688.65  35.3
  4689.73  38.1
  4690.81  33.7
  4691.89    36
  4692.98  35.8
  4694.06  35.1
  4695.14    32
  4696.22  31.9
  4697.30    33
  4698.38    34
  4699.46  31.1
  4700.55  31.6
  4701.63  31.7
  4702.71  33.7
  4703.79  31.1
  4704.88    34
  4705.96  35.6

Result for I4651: 0.02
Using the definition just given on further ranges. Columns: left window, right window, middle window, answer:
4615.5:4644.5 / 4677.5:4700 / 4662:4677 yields 0.061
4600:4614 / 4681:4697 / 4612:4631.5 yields -0.045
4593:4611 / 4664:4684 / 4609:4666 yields -0.043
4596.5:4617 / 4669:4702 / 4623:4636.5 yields -0.032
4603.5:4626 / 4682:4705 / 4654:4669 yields 0.031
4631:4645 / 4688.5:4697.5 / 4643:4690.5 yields 0.014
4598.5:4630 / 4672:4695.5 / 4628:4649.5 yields 0.009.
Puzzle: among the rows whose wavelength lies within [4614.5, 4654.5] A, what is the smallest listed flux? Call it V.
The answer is 31.8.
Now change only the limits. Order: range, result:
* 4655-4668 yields 30.1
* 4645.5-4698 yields 29.4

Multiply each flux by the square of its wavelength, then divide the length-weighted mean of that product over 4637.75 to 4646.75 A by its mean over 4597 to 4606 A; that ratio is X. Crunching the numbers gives 1.0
